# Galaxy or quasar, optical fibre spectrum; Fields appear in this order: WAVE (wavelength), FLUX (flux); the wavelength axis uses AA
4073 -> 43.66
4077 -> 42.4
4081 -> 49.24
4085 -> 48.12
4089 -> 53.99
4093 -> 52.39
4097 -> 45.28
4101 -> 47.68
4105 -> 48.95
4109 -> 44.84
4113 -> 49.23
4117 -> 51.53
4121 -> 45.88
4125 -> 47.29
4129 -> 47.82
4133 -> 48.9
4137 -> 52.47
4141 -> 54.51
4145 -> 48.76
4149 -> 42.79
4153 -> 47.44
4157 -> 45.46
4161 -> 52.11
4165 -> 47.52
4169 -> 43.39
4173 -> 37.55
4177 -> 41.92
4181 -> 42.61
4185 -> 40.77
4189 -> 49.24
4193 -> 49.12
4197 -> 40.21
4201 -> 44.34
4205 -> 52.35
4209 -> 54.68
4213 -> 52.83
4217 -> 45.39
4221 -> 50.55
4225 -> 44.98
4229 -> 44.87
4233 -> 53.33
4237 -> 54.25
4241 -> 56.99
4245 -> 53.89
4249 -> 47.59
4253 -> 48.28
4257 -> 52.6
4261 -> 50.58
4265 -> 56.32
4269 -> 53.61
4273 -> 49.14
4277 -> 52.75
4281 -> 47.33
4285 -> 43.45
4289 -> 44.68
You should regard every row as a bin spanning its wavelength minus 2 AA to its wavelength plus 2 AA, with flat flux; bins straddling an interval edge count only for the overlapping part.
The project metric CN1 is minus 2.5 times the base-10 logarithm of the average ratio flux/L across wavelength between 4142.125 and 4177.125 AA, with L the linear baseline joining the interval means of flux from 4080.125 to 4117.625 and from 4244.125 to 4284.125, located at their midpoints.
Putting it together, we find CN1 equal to 0.09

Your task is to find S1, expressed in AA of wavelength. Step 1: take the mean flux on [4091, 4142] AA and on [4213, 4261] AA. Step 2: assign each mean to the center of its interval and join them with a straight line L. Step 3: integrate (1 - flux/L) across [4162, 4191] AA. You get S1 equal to 3.5 AA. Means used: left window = 48.9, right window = 50.4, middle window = 43.6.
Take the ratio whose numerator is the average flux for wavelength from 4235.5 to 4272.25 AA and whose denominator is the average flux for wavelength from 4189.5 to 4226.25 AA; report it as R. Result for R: 1.1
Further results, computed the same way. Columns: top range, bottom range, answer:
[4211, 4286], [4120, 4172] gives 1.06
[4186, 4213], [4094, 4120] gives 1.01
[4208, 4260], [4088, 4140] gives 1.04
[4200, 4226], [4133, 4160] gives 1.02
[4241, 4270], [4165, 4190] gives 1.22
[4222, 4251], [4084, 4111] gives 1.04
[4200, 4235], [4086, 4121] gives 1.01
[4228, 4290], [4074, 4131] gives 1.06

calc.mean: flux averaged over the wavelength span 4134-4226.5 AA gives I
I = 47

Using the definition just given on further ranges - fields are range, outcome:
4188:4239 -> 48.9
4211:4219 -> 49.1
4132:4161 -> 48.8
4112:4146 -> 49.6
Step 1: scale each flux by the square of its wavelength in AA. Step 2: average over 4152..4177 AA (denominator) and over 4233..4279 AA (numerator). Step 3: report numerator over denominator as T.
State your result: 1.21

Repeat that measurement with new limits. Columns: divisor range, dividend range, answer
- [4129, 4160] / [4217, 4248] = 1.09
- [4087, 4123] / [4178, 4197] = 0.95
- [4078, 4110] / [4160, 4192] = 0.95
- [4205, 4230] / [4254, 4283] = 1.07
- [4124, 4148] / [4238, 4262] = 1.10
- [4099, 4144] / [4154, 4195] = 0.94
